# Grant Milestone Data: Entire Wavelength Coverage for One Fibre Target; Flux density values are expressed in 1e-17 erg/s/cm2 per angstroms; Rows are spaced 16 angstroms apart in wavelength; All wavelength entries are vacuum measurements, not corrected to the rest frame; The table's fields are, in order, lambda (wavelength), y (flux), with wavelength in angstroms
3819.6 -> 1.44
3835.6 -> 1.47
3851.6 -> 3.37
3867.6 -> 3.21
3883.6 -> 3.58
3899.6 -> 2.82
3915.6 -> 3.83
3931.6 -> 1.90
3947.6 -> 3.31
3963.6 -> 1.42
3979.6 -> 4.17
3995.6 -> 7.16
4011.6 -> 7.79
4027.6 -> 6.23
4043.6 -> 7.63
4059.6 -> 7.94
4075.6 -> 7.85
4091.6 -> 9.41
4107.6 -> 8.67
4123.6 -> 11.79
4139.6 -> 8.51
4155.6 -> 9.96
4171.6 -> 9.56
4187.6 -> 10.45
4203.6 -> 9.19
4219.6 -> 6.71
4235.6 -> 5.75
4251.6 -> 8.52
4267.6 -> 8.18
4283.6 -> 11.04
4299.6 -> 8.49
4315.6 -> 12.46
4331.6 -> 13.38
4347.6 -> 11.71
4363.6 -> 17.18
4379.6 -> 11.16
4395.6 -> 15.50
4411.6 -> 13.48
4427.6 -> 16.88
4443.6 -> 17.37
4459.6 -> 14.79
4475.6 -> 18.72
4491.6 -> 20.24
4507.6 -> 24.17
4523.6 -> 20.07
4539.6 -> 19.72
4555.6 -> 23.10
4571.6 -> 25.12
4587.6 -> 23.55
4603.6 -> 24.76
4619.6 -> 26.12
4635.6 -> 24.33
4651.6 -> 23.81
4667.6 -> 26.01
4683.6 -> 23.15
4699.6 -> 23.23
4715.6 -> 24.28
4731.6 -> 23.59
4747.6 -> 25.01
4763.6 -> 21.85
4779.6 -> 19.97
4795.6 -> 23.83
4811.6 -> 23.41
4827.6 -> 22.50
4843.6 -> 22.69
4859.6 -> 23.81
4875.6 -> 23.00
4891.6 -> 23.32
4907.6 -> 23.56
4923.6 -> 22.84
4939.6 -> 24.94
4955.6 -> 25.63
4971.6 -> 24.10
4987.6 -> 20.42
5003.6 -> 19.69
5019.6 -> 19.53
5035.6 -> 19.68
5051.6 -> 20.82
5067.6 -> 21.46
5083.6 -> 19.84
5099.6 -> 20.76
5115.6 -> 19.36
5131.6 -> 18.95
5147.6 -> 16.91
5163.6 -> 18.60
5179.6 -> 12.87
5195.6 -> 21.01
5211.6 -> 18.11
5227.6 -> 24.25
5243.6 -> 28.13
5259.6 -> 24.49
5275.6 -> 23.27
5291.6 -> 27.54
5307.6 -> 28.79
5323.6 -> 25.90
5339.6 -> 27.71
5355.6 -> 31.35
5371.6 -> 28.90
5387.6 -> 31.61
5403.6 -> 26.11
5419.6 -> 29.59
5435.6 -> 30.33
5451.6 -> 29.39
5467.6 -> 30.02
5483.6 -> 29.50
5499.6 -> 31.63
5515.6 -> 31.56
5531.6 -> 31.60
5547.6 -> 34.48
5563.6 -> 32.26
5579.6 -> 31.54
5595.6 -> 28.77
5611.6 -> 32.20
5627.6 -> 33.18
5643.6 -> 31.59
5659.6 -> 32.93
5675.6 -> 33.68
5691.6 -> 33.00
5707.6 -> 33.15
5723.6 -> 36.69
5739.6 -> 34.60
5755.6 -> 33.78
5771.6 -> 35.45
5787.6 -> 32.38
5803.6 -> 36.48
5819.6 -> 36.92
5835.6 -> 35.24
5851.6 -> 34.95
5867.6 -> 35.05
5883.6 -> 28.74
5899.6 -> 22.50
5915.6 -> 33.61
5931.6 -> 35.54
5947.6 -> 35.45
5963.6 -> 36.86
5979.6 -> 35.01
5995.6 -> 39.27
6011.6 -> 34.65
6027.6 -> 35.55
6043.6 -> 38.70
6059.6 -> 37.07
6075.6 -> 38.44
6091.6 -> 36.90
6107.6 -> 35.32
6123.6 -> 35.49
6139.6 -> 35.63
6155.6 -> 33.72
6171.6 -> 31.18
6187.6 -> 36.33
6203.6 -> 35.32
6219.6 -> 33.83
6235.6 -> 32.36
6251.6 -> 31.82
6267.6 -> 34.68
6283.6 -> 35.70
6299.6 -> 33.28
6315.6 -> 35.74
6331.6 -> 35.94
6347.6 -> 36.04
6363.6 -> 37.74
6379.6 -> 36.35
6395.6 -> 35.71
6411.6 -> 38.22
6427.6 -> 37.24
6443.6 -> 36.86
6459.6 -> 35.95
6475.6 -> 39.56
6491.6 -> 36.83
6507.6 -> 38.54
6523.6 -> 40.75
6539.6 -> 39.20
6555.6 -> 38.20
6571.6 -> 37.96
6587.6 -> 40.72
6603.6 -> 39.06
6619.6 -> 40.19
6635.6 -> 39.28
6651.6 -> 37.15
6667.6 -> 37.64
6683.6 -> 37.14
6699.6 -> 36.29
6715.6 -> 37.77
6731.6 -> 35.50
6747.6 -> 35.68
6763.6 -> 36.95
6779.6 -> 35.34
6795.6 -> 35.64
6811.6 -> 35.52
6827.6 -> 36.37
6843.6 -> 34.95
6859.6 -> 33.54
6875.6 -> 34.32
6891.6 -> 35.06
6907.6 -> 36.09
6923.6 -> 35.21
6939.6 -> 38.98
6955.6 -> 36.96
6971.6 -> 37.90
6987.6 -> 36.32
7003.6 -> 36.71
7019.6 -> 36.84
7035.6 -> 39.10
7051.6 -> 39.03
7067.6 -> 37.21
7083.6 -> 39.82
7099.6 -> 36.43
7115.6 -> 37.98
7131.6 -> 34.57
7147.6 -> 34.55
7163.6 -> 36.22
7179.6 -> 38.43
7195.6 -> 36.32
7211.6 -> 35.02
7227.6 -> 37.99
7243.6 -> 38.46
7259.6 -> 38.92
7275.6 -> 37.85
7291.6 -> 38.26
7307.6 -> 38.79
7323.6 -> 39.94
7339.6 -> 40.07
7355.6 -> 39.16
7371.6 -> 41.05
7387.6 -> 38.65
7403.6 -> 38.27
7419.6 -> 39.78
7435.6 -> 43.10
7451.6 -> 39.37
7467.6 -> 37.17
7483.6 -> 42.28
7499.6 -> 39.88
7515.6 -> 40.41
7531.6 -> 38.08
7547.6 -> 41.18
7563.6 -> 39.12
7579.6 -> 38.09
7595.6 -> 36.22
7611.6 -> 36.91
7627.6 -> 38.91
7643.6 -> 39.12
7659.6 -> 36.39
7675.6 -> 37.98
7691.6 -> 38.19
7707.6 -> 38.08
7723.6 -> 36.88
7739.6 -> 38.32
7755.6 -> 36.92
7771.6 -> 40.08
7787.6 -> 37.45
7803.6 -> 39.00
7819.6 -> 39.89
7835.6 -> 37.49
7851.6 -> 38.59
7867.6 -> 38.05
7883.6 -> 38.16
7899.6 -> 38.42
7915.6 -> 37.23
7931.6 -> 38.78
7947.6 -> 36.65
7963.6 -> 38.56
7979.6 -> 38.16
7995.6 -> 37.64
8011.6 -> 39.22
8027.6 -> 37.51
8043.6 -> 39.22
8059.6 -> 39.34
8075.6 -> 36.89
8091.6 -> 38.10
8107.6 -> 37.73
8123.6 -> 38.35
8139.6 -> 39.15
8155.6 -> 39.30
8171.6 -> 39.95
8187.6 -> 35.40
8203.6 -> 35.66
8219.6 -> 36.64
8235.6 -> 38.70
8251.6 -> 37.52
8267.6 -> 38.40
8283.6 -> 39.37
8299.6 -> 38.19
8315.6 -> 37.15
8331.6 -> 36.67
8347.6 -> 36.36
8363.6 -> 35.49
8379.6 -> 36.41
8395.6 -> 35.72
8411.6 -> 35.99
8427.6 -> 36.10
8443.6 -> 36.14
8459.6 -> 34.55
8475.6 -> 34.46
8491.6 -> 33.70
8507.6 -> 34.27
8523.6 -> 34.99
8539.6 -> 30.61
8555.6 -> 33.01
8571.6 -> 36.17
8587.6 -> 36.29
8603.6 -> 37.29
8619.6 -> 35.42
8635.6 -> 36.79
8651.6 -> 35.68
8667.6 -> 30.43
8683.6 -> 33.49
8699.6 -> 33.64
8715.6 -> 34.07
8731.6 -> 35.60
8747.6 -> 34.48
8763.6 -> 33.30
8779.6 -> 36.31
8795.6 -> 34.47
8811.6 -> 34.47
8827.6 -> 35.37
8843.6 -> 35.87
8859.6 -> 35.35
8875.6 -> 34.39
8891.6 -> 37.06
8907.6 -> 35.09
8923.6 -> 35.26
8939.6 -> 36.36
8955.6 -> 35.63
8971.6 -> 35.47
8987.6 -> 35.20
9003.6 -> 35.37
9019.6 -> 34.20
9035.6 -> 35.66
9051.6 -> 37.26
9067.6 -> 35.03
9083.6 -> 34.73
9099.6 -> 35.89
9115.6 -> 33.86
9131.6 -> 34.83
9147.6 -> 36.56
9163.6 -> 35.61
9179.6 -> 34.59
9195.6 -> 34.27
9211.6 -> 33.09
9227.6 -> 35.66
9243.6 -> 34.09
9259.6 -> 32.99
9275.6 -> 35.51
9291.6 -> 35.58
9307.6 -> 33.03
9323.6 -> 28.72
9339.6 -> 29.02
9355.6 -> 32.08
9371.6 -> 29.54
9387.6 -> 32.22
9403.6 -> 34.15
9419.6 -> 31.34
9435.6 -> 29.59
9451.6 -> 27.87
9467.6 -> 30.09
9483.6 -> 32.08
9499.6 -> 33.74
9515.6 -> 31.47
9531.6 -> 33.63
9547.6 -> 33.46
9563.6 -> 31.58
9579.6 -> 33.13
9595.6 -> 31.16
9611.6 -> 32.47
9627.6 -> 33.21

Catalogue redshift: 0.000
